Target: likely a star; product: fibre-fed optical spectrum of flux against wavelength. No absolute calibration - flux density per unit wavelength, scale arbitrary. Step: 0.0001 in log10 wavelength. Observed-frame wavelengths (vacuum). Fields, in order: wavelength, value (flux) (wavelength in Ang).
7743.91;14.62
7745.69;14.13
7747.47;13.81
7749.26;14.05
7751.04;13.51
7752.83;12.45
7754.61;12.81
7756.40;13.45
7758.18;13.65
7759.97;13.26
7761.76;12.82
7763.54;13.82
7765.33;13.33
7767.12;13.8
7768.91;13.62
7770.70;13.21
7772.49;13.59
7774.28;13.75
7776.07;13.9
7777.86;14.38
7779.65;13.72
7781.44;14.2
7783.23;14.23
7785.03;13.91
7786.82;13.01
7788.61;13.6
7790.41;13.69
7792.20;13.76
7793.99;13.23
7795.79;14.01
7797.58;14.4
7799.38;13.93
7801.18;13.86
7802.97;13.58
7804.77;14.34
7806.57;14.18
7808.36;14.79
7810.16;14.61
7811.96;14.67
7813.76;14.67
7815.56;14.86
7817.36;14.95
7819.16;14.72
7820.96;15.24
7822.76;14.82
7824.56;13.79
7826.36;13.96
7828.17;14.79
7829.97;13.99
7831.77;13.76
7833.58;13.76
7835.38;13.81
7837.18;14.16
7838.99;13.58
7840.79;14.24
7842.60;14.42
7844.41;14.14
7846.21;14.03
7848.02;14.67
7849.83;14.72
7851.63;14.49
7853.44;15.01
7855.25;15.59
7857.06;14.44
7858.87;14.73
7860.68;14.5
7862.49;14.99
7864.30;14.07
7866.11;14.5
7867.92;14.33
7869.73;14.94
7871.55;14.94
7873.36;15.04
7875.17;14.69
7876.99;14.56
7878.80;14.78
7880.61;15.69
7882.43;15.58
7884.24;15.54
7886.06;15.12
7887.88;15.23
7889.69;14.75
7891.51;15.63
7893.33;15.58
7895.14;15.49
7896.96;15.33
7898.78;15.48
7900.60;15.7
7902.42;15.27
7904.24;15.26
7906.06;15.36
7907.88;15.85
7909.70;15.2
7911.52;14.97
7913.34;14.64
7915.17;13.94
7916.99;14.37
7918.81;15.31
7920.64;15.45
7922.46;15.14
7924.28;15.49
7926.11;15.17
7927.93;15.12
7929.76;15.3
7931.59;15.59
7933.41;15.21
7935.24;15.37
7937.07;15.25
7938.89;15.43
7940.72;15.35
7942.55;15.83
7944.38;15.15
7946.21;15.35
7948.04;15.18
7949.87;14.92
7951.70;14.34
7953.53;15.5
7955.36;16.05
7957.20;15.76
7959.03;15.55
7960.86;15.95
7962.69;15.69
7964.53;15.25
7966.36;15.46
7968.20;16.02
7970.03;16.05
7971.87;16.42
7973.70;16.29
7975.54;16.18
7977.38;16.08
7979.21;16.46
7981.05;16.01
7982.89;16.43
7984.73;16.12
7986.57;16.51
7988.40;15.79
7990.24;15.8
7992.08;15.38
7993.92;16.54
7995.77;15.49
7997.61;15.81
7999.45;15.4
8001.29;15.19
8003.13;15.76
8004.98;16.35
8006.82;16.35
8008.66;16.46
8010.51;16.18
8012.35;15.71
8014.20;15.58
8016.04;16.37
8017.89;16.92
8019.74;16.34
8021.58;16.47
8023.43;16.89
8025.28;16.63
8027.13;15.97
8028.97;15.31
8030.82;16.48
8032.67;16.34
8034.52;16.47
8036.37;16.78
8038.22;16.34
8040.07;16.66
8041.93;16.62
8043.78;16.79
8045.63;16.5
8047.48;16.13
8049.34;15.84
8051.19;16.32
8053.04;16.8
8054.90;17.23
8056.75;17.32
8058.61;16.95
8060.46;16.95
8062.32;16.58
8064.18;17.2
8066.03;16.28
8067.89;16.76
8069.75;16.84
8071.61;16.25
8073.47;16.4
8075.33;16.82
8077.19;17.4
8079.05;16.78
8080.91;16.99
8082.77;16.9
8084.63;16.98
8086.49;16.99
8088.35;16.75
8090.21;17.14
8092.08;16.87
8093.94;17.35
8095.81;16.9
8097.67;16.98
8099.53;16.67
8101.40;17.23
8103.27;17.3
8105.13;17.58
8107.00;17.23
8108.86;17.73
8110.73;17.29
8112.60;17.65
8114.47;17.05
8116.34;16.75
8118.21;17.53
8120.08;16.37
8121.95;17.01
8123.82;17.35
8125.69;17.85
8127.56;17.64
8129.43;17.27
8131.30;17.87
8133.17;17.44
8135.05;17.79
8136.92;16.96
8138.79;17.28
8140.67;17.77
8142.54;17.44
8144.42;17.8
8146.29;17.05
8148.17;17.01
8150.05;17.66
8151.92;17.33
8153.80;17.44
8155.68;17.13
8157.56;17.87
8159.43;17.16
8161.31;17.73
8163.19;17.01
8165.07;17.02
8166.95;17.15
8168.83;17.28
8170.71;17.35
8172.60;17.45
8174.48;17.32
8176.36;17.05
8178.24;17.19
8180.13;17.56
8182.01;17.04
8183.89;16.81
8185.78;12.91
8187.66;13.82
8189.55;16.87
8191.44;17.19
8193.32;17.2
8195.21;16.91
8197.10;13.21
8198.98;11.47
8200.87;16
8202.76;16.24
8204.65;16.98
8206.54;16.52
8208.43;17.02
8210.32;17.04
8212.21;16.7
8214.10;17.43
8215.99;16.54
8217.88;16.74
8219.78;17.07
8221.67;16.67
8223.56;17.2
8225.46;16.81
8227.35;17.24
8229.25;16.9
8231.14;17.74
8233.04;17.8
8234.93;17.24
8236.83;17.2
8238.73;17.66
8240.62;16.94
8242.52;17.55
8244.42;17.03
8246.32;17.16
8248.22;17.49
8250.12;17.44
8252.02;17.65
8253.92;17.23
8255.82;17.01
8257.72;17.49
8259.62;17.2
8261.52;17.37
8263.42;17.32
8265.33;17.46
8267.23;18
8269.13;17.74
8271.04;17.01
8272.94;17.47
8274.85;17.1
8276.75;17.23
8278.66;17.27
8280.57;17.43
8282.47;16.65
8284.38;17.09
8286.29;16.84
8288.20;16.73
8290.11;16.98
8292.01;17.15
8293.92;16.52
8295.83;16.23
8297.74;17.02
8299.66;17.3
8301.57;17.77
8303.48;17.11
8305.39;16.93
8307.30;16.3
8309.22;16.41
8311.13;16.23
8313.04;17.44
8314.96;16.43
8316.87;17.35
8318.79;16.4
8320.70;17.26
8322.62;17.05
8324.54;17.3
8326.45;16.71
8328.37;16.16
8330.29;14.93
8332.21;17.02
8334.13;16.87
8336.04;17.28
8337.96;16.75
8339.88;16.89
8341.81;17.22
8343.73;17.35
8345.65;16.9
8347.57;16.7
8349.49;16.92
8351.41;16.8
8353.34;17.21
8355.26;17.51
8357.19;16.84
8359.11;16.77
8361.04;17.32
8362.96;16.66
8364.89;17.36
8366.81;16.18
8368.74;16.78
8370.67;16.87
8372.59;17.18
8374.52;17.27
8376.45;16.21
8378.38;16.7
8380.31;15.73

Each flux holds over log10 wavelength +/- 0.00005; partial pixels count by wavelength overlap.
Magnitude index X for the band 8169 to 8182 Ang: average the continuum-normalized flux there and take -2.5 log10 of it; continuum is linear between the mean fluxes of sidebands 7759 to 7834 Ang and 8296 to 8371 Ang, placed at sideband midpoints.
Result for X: -0.08 mag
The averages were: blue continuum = 14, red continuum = 16.9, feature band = 17.3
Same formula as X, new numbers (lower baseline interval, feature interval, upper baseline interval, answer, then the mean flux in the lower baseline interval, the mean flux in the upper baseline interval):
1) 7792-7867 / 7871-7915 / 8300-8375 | -0.04 mag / 14.4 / 16.9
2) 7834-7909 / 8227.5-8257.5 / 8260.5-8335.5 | -0.04 mag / 14.9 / 17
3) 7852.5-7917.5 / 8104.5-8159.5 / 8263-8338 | -0.08 mag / 15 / 17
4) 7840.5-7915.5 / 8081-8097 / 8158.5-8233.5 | -0.06 mag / 15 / 16.6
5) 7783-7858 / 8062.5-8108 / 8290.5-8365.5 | -0.09 mag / 14.2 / 16.9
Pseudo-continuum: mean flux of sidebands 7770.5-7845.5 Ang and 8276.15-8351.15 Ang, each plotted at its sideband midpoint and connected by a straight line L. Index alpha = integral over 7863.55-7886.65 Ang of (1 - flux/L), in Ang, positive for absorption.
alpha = -0.7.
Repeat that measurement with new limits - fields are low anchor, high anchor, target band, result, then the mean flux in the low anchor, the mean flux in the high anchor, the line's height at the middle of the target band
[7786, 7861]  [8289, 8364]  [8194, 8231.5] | -0.3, 14.3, 16.9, 16.3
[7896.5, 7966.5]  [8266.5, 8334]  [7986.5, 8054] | -2.2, 15.3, 16.9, 15.7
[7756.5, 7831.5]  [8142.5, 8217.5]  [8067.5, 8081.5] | -0.7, 14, 16.7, 16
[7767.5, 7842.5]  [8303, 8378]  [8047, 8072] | -2.1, 14.1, 16.8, 15.4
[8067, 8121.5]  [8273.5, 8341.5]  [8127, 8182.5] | -1.3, 17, 16.9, 17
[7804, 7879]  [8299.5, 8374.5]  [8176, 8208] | 0.5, 14.5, 16.9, 16.2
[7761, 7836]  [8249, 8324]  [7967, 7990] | -1.5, 14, 17.1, 15.2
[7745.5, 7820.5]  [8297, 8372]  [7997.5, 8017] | -1.1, 13.9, 16.9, 15.1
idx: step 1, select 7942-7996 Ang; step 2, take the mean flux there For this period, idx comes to 15.8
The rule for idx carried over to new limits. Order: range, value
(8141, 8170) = 17.4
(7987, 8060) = 16.3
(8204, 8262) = 17.2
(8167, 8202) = 16.2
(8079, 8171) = 17.3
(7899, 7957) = 15.2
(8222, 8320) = 17.1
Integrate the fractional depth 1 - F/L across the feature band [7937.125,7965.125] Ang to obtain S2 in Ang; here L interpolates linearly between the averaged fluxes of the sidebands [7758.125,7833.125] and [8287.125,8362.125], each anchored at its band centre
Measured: -1.06 Ang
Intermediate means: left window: 14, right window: 16.9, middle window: 15.4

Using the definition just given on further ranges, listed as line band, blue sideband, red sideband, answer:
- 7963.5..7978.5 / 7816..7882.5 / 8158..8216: -0.7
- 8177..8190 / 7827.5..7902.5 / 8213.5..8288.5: 0.6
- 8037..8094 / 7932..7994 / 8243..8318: -2.1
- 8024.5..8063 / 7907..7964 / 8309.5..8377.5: -2.0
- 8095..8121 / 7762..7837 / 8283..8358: -2.4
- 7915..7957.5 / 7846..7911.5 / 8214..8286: 0.4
